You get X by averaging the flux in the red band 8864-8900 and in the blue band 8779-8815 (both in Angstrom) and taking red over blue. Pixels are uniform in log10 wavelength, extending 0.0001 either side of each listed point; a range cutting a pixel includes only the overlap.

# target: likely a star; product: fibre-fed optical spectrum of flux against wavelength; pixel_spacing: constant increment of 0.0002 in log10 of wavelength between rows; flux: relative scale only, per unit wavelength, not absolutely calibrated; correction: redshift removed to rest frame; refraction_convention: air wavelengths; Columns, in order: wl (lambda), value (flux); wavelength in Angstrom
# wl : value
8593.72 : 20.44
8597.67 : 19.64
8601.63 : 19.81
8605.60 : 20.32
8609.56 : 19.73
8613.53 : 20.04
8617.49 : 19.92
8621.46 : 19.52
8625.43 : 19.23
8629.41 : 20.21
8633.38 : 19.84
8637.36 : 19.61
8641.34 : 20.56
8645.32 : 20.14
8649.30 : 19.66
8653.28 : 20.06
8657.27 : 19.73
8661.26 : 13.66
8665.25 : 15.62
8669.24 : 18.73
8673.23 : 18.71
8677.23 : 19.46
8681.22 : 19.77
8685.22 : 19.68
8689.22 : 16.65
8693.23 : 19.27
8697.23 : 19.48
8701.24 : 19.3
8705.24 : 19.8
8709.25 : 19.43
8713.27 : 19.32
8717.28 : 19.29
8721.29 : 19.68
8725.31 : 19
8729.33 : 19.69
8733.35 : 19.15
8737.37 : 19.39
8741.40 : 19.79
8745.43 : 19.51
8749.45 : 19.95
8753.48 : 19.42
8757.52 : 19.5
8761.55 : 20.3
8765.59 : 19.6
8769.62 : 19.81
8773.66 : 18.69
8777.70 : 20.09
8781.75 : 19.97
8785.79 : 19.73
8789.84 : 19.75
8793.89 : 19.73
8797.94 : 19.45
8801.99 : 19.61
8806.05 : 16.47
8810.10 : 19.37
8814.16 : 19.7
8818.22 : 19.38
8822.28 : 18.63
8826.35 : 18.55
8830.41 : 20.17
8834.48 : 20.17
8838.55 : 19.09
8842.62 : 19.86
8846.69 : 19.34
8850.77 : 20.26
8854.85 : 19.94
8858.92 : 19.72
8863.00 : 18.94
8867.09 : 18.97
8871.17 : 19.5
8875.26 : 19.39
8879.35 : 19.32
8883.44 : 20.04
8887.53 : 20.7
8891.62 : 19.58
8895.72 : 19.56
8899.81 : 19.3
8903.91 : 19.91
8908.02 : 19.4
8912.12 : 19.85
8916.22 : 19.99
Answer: 1.0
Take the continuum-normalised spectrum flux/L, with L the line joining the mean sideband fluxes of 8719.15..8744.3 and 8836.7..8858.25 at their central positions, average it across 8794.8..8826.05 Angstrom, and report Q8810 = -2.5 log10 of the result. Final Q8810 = 0.04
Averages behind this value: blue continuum 19.4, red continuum 19.7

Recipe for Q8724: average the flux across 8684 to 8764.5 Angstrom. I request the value 19.4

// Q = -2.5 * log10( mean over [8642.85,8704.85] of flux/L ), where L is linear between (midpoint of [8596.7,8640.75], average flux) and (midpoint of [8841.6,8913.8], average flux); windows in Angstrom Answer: 0.06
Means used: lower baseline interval 19.8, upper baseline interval 19.6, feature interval 18.7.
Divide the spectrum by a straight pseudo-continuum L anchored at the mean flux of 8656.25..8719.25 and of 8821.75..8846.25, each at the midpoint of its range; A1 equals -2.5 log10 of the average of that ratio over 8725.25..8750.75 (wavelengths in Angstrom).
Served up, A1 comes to -0.04 mag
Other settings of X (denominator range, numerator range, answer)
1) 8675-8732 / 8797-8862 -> 1.00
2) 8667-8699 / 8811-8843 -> 1.03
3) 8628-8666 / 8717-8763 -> 1.03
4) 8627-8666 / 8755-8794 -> 1.04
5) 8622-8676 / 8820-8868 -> 1.03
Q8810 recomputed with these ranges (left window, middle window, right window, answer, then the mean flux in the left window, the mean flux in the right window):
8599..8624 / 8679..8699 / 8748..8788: 0.046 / 19.9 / 19.7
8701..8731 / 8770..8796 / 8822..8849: -0.012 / 19.4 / 19.5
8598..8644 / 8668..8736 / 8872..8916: 0.035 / 19.9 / 19.7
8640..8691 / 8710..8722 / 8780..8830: -0.032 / 18.6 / 19.2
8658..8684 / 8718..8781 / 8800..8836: -0.061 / 17.8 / 19.1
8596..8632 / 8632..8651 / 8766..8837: -0.011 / 19.8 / 19.4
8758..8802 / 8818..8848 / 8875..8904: 0.018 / 19.7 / 19.7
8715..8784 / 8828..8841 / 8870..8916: -0.007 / 19.6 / 19.7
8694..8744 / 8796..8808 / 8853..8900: 0.058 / 19.4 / 19.6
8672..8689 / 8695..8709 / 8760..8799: -0.014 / 19.1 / 19.7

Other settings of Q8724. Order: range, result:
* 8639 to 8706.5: 18.8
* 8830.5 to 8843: 19.8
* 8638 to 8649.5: 20.1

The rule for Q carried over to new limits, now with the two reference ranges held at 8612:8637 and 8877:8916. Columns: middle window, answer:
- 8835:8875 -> 0.012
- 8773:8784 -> 0.004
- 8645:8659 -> -0.005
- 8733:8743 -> 0.016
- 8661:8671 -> 0.207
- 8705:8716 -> 0.018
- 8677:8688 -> 0.017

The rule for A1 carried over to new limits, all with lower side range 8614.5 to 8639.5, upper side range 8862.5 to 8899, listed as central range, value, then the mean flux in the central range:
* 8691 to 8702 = 0.02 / 19.3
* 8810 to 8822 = 0.01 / 19.4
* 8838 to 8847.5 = 0.01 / 19.5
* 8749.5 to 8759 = 0.01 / 19.5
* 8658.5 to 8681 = 0.13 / 17.5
